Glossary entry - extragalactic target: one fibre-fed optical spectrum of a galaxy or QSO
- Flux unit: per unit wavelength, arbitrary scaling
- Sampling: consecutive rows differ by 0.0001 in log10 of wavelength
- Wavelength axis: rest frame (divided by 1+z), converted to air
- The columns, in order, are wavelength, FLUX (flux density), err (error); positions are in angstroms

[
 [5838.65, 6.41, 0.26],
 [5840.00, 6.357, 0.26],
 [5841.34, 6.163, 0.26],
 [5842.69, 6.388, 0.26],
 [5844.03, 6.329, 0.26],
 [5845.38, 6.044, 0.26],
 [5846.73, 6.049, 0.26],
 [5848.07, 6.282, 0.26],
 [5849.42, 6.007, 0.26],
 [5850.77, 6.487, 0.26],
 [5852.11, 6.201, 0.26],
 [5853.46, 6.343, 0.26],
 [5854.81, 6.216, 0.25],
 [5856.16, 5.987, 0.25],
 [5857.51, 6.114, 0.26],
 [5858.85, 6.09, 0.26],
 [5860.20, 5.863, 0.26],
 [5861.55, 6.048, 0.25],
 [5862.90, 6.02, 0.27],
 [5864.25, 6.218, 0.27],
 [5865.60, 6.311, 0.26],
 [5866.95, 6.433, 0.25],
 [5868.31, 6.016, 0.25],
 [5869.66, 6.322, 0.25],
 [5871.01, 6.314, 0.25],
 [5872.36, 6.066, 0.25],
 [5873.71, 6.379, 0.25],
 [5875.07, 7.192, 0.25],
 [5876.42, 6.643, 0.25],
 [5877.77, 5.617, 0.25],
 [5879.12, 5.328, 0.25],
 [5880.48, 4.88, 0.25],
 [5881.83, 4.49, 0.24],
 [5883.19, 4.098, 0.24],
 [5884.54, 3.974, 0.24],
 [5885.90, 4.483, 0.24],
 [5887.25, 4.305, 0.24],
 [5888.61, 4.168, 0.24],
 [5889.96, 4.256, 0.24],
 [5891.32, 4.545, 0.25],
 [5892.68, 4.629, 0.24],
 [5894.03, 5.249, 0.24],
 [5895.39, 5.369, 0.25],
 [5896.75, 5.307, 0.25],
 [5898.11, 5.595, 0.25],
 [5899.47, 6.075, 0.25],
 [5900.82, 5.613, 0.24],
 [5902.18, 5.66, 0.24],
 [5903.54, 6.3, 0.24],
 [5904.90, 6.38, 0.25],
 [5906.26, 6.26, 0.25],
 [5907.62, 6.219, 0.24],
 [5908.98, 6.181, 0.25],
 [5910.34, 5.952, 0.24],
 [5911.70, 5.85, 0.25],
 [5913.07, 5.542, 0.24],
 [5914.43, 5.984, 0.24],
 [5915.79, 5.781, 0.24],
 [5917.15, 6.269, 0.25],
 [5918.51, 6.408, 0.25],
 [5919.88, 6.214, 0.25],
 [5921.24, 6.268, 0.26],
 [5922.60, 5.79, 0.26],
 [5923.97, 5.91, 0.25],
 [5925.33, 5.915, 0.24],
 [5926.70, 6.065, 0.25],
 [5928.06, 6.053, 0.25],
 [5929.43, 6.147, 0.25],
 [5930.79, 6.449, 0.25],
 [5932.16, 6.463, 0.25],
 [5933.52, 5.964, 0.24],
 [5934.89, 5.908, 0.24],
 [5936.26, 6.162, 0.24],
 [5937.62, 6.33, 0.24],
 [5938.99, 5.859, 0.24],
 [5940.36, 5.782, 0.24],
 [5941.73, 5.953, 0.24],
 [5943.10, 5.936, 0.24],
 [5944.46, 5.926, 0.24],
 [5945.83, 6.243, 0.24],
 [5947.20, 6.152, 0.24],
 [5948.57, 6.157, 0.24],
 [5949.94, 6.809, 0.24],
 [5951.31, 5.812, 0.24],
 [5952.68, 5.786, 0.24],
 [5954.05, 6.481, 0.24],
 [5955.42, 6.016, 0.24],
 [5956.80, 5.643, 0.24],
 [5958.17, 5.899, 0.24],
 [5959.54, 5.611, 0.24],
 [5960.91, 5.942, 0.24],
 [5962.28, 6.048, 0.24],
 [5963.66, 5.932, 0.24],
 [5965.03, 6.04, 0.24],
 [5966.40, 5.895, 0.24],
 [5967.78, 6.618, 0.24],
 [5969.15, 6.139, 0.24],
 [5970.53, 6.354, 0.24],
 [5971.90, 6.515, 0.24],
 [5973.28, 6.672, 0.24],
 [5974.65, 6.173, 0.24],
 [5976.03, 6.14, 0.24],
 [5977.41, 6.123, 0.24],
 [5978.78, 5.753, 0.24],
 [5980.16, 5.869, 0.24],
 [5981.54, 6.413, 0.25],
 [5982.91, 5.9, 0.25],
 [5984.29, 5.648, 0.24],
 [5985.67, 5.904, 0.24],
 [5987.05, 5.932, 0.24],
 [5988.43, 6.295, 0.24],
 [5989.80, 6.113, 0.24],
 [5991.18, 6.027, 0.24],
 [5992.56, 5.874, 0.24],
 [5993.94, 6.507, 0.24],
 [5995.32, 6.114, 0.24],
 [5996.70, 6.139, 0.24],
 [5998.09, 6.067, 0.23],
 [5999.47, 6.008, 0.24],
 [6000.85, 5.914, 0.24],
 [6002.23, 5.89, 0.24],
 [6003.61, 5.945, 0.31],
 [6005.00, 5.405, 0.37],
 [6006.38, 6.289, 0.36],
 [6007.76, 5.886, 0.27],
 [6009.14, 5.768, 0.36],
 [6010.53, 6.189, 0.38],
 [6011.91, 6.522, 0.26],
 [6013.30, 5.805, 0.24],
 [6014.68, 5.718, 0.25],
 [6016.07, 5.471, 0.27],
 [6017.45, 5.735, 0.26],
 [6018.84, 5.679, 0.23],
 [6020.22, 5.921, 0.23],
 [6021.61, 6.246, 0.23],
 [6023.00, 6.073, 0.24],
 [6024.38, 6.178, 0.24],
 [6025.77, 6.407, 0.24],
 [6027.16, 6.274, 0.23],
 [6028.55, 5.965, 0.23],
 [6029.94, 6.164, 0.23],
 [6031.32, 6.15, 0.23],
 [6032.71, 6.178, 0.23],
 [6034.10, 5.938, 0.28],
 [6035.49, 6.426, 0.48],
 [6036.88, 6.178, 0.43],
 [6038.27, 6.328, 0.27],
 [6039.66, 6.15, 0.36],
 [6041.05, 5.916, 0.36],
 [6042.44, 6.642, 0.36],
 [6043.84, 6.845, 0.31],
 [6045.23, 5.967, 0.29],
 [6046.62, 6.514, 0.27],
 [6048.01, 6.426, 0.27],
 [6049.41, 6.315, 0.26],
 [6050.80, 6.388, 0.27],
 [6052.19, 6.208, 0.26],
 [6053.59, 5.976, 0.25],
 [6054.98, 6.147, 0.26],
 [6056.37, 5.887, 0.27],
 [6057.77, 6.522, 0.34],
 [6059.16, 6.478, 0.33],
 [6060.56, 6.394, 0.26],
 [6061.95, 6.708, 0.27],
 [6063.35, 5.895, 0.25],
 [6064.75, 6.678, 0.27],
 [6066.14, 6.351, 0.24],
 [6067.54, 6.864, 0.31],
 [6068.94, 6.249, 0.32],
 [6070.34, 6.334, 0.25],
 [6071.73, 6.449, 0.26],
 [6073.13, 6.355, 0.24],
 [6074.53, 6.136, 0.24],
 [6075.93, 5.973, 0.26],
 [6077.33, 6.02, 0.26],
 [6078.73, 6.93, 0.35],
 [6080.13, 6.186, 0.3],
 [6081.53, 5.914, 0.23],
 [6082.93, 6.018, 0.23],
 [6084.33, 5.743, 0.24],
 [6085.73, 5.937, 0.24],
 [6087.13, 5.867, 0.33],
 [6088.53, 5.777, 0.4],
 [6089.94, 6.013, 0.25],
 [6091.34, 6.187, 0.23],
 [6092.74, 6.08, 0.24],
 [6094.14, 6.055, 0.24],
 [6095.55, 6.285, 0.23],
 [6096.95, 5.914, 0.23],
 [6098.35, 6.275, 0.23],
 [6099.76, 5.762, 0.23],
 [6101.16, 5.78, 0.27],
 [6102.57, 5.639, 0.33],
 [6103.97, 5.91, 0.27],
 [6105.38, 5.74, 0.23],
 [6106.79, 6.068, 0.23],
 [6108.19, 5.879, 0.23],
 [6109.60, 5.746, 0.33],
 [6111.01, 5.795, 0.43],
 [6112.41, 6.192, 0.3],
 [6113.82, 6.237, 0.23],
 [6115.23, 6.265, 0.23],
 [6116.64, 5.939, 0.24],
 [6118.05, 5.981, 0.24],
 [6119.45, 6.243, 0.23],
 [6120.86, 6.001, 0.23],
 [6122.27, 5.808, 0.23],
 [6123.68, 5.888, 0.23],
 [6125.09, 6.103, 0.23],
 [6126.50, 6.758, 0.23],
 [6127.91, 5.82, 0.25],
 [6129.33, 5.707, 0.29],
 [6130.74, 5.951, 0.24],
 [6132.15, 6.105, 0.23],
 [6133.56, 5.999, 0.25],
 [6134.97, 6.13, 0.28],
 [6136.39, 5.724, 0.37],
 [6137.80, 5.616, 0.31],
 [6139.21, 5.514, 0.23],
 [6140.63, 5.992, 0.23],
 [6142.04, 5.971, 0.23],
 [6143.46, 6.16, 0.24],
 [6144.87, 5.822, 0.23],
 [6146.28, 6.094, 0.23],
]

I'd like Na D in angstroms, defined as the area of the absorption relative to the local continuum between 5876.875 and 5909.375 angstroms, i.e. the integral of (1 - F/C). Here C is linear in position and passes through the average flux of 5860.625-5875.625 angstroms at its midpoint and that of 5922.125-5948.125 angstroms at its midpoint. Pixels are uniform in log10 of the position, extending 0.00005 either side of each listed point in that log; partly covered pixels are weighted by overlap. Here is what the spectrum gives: 5.17 angstroms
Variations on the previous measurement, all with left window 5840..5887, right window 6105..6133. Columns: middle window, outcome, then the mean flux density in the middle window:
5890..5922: 0.8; 5.78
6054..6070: -1.0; 6.37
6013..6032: 0.0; 5.99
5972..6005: -0.5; 6.05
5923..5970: -0.9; 6.06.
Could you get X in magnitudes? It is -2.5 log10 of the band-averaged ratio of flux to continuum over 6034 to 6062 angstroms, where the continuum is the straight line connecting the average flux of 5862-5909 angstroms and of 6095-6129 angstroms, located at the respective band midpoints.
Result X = -0.08 mag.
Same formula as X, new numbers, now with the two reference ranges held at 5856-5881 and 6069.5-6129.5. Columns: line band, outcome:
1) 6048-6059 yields -0.03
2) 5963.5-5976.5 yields -0.03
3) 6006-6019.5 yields 0.03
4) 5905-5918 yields 0.01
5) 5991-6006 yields 0.01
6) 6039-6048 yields -0.05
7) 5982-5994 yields 0.01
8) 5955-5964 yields 0.04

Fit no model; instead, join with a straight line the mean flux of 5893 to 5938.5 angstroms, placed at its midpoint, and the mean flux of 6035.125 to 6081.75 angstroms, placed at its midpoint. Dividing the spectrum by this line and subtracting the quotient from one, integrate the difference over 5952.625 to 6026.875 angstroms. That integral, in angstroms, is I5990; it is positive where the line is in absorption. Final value 1.5 angstroms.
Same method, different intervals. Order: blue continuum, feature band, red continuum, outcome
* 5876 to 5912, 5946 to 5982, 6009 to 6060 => -2.4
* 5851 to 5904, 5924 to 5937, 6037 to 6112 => -0.8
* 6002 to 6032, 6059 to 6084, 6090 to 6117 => -1.4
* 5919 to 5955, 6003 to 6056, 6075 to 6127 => -0.5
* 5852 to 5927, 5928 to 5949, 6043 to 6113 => -0.9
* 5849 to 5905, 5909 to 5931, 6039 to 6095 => -1.0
